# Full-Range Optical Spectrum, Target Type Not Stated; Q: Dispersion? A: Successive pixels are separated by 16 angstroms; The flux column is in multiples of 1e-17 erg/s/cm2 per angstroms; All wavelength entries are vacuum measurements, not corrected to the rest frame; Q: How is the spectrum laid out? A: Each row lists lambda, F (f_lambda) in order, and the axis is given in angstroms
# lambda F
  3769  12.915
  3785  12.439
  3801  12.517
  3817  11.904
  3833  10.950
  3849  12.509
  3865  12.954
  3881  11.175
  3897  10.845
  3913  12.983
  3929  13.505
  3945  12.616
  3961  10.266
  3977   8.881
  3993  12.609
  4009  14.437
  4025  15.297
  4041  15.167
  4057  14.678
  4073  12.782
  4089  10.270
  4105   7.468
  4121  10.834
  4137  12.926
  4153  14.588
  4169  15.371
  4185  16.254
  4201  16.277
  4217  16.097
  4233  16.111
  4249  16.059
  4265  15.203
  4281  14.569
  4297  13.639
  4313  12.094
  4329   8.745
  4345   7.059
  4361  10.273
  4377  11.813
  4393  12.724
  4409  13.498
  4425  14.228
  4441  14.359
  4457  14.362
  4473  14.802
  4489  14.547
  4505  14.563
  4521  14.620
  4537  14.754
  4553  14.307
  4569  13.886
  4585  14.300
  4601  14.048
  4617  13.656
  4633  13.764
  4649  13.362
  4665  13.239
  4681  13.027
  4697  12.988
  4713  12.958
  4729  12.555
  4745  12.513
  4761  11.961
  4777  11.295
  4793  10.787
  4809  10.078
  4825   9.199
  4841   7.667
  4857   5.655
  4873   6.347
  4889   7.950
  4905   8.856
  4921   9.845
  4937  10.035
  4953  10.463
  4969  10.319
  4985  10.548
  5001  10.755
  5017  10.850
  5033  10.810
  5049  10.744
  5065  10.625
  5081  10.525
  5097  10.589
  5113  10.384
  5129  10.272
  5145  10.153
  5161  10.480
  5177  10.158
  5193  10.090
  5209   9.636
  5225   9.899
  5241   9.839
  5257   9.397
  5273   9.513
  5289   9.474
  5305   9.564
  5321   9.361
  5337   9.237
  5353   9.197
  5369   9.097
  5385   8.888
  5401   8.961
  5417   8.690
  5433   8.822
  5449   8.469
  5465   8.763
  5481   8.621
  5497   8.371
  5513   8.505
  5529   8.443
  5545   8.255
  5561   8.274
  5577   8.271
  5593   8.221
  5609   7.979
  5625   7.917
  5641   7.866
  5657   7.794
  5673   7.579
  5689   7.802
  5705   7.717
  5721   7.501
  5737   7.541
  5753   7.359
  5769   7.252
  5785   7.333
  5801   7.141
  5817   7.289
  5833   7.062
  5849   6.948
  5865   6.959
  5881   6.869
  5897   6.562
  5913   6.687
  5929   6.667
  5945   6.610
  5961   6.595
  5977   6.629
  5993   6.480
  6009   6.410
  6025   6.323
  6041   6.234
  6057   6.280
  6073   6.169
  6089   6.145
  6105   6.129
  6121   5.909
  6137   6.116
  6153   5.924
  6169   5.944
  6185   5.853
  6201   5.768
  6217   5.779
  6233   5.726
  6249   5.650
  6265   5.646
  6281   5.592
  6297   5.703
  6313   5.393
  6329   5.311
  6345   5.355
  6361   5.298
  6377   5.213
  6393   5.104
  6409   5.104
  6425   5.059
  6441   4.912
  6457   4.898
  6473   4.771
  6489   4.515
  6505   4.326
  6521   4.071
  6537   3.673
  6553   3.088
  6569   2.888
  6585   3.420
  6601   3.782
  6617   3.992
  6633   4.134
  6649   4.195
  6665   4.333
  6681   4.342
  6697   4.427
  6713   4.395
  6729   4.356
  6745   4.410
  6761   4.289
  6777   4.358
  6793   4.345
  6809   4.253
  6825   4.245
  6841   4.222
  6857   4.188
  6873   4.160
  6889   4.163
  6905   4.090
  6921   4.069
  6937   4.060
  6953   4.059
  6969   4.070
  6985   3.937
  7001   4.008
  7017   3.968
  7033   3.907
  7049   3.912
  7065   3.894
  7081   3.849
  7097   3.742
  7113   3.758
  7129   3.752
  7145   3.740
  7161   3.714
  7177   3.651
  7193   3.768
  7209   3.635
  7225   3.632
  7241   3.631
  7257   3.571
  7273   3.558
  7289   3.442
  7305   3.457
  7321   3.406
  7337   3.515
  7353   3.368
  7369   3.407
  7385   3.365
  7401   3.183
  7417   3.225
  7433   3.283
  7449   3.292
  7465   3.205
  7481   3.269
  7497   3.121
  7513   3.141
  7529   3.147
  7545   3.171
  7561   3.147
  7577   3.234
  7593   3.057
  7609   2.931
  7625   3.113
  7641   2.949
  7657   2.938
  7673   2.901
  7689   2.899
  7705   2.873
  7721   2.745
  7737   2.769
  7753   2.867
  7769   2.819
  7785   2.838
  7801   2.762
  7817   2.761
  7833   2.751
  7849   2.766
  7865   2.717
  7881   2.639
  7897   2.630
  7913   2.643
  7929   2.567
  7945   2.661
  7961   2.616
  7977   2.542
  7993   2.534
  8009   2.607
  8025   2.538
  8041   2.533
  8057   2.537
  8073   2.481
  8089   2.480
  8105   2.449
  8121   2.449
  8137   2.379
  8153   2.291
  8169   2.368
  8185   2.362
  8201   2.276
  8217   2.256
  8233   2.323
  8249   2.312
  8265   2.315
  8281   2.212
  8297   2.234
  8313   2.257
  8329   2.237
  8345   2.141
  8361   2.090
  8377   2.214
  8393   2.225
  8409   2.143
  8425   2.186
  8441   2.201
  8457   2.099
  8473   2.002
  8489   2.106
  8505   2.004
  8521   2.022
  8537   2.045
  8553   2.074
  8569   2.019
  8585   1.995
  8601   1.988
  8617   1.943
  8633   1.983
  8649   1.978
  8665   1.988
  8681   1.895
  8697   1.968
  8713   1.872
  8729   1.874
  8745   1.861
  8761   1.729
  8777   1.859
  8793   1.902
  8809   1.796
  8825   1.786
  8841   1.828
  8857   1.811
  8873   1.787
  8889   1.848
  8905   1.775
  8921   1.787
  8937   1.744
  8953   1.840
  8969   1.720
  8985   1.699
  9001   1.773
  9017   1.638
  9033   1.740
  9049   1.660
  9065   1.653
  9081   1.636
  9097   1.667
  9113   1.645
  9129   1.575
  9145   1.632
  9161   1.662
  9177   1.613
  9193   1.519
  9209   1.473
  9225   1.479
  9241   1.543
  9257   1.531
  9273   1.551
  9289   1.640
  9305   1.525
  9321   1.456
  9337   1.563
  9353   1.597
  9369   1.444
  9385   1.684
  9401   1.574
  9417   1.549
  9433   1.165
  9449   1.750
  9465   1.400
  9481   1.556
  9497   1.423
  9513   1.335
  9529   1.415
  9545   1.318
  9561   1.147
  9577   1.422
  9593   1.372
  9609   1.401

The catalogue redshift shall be 0.000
